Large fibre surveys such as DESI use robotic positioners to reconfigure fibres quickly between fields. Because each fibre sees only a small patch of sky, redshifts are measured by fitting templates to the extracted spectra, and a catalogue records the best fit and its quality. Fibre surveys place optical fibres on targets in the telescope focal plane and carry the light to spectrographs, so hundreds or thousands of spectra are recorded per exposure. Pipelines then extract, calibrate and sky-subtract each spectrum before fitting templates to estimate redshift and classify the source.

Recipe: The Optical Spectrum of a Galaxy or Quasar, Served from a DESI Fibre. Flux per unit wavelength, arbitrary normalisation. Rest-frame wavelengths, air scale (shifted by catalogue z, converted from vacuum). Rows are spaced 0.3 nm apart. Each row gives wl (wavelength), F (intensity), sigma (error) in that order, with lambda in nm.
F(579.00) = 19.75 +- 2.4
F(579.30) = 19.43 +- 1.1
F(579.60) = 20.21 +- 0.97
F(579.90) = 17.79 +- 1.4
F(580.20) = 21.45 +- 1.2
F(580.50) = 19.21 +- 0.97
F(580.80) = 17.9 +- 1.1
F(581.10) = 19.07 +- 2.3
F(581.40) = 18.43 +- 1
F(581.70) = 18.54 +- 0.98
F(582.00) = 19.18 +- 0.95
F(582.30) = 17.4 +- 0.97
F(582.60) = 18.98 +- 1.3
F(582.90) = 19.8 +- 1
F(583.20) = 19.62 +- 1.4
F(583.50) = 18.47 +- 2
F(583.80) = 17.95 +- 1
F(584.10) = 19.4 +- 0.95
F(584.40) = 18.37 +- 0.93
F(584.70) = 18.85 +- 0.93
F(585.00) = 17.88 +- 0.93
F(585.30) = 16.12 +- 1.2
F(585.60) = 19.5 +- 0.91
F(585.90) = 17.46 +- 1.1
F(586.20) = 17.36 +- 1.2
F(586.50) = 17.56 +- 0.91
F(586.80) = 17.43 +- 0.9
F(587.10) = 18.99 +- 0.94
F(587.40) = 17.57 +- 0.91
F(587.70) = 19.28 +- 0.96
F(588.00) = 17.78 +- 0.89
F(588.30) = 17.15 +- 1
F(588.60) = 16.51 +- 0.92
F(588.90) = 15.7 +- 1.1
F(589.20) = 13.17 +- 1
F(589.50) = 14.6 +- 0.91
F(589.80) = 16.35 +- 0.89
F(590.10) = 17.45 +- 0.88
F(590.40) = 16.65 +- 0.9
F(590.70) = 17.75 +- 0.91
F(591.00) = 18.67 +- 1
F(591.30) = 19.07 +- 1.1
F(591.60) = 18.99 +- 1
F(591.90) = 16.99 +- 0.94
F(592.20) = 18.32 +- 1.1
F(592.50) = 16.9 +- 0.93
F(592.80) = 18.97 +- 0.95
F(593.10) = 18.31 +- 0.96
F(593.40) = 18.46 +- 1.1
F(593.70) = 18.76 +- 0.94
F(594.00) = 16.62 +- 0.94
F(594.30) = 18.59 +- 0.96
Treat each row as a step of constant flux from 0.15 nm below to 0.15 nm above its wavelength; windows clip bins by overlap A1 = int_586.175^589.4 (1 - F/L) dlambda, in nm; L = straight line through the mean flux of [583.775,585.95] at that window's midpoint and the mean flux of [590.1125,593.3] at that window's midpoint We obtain 0.19 nm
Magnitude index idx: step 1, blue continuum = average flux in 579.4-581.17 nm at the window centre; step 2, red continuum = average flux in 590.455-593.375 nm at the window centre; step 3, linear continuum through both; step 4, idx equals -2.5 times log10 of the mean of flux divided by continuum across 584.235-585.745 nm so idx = 0.04 mag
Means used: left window 19.3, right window 18.2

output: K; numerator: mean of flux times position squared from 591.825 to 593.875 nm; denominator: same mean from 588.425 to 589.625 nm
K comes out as 1.2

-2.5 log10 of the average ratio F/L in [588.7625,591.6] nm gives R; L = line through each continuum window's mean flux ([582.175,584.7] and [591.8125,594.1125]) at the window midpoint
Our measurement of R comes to 0.09 mag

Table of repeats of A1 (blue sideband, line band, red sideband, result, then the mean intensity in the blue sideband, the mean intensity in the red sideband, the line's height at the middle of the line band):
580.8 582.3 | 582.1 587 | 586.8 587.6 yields 0.02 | 18.6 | 18.2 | 18.4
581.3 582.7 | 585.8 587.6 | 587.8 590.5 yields -0.08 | 18.5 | 16.2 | 17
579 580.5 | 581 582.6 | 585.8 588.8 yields 0.05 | 19.7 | 17.7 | 19.1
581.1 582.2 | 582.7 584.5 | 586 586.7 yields -0.08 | 18.7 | 17.5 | 18.2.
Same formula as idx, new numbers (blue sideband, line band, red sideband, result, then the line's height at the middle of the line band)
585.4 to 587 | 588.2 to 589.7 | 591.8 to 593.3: 0.163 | 17.9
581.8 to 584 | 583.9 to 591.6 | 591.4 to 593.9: 0.060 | 18.5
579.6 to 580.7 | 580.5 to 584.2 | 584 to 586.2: 0.009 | 18.9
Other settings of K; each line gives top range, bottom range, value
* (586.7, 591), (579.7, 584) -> 0.92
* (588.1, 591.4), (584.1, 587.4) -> 0.94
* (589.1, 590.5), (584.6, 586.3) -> 0.89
